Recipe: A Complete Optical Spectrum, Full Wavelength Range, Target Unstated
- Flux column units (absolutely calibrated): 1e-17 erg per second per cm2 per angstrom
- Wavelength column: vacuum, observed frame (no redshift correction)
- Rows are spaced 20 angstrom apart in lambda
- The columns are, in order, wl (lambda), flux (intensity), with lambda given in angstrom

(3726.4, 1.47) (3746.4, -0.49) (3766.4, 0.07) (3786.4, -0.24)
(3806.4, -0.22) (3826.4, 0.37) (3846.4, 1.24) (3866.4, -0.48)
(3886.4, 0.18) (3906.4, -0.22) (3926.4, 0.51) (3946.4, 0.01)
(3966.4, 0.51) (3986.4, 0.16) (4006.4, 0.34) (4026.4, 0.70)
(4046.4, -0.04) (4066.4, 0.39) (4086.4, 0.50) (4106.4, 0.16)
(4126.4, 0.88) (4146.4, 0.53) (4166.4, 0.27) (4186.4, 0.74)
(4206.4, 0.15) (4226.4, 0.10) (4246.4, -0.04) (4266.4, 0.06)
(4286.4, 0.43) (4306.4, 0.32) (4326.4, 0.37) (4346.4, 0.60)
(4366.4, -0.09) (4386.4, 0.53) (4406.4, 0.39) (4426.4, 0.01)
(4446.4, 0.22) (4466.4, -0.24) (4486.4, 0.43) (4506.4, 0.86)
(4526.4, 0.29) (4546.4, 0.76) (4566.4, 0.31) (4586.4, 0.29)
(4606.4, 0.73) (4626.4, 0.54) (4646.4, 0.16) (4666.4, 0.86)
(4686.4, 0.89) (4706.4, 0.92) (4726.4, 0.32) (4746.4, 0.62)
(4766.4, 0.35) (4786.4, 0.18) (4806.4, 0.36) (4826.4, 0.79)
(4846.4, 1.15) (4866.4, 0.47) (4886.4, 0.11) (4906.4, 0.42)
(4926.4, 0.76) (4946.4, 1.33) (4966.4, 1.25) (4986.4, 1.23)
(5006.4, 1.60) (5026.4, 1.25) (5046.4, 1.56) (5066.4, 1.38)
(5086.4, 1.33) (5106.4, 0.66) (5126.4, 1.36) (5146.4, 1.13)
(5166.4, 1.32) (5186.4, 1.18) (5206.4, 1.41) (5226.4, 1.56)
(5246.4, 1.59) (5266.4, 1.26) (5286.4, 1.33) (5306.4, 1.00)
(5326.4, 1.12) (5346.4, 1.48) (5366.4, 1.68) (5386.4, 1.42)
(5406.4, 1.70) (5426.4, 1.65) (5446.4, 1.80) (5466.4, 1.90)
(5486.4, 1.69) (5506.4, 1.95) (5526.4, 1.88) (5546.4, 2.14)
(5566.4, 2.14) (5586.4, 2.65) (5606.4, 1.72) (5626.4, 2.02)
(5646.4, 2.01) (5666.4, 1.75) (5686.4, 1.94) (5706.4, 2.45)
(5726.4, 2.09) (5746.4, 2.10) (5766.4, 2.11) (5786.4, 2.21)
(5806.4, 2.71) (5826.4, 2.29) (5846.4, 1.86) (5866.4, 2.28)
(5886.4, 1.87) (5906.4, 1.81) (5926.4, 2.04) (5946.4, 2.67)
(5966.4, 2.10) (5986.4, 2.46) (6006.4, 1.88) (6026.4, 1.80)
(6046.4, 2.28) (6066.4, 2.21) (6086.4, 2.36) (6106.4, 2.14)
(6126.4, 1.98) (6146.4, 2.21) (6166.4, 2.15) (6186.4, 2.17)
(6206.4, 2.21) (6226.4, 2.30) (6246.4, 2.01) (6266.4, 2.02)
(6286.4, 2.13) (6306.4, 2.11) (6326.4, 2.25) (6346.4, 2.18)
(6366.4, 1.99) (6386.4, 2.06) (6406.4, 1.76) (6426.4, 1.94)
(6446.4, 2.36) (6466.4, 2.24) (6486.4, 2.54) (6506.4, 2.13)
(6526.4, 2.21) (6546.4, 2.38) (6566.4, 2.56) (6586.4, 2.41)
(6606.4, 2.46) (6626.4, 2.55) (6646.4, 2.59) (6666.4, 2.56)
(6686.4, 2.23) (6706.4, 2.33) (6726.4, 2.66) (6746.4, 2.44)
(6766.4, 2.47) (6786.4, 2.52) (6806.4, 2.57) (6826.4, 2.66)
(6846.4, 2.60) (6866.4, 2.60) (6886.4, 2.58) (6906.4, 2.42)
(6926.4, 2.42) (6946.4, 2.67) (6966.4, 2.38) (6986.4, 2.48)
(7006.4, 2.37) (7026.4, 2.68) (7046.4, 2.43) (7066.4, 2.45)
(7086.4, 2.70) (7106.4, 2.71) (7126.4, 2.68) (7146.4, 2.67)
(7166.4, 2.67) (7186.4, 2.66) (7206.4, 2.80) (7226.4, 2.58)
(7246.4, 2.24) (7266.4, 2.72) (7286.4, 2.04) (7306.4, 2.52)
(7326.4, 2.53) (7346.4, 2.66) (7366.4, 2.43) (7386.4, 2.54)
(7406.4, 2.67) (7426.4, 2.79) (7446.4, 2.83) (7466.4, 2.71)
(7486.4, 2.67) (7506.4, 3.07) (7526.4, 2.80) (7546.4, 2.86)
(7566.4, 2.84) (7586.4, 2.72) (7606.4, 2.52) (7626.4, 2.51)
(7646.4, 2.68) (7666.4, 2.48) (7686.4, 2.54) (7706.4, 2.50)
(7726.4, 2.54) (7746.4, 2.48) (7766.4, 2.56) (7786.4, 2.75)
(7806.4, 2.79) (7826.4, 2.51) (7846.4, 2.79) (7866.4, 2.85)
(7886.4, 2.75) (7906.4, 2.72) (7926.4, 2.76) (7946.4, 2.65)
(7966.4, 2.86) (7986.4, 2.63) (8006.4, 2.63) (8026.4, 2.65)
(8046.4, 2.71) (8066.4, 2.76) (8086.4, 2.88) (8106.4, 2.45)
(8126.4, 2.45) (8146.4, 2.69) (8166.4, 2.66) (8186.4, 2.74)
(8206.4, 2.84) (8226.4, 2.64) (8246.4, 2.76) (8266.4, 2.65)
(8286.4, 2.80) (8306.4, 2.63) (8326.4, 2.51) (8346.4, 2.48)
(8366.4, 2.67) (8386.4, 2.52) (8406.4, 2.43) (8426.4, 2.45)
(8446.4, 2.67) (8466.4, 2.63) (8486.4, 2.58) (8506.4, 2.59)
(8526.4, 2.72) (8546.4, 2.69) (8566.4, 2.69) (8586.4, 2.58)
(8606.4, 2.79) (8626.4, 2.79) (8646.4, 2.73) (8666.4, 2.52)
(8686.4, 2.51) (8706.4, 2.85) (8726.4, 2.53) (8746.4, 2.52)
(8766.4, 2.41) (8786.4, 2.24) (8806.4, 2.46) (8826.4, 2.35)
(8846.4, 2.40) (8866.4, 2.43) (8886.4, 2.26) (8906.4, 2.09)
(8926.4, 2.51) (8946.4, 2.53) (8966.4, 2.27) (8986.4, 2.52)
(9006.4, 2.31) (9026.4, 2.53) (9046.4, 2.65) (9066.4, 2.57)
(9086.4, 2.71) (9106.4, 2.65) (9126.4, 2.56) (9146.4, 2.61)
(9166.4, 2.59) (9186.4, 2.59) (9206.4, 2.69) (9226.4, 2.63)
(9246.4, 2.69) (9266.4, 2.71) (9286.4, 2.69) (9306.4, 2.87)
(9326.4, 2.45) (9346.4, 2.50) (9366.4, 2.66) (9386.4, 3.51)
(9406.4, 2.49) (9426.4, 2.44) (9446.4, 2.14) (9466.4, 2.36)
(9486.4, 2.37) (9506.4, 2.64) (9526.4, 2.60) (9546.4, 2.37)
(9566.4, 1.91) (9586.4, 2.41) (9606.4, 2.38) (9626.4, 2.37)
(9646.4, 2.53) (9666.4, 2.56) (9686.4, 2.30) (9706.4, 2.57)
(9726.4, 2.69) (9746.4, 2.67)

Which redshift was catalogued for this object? 0.24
